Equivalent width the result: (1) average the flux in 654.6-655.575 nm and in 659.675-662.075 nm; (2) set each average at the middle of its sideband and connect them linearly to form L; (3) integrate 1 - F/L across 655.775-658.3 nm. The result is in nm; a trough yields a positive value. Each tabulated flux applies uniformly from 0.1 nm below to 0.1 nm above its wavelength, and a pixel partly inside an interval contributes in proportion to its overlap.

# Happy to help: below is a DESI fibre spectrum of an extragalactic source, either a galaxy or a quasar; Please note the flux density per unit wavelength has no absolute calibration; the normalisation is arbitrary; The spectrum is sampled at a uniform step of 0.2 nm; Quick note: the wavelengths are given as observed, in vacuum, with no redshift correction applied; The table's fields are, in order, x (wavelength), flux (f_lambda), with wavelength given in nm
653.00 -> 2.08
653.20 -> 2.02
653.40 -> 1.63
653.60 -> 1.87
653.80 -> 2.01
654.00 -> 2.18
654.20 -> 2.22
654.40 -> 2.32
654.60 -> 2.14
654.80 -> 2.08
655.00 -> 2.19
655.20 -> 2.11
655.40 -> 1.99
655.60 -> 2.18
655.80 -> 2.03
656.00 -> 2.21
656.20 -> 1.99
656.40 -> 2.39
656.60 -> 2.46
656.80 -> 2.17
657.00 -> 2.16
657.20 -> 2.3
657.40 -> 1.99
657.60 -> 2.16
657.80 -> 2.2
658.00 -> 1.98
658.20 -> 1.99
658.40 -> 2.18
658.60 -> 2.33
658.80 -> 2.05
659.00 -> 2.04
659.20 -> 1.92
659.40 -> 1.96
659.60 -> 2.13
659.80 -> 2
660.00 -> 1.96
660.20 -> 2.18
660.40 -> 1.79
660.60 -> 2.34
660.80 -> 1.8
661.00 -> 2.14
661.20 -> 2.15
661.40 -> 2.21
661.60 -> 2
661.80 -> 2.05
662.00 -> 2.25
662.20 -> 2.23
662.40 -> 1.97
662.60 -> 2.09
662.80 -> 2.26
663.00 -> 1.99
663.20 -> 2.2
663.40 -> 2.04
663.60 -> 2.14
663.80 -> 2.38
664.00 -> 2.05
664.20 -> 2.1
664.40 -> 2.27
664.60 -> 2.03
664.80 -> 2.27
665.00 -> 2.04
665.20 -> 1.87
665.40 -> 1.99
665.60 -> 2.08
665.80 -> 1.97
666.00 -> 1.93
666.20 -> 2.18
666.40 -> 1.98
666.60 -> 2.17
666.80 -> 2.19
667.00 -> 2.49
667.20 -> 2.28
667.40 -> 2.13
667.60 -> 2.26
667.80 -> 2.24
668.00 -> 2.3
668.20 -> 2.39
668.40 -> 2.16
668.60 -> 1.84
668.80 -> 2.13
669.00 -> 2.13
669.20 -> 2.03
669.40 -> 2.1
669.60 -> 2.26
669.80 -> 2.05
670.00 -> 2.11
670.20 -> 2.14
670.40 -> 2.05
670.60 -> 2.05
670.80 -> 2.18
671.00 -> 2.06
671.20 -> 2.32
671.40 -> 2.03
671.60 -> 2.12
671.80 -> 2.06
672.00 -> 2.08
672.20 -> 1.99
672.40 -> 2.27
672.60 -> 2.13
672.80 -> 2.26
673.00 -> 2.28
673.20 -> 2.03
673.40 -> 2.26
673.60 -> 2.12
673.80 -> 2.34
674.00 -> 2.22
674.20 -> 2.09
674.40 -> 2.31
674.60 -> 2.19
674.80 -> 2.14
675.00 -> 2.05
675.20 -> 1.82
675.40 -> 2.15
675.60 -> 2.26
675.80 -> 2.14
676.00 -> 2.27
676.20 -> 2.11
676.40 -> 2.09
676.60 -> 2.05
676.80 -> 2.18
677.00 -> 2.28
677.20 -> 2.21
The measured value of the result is -0.08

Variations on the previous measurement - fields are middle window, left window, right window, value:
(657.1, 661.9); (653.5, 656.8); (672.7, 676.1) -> 0.172 nm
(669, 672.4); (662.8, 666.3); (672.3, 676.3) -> 0.057 nm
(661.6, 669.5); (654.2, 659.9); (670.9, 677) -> 0.034 nm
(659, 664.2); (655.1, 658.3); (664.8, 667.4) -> 0.087 nm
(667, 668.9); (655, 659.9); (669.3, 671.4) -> -0.073 nm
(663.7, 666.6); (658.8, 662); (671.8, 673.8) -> 0.012 nm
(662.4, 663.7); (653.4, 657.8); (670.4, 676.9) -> 0.020 nm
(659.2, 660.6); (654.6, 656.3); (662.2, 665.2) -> 0.061 nm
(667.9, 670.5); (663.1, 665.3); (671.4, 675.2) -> 0.012 nm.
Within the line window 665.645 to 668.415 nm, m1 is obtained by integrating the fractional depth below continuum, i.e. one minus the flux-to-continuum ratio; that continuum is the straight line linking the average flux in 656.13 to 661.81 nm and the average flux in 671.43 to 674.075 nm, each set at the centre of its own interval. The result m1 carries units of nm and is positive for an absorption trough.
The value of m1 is -0.07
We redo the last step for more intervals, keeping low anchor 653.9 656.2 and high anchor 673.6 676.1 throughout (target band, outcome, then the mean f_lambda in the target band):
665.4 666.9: 0.06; 2.07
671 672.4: 0.03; 2.11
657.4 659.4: 0.06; 2.08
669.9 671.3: 0.02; 2.13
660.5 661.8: 0.03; 2.1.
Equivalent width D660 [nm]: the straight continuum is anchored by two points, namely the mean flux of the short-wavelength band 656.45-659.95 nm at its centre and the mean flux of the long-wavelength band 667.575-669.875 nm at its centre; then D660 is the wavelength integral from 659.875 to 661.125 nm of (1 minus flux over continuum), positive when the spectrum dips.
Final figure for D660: 0.05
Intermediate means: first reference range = 2.12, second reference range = 2.16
